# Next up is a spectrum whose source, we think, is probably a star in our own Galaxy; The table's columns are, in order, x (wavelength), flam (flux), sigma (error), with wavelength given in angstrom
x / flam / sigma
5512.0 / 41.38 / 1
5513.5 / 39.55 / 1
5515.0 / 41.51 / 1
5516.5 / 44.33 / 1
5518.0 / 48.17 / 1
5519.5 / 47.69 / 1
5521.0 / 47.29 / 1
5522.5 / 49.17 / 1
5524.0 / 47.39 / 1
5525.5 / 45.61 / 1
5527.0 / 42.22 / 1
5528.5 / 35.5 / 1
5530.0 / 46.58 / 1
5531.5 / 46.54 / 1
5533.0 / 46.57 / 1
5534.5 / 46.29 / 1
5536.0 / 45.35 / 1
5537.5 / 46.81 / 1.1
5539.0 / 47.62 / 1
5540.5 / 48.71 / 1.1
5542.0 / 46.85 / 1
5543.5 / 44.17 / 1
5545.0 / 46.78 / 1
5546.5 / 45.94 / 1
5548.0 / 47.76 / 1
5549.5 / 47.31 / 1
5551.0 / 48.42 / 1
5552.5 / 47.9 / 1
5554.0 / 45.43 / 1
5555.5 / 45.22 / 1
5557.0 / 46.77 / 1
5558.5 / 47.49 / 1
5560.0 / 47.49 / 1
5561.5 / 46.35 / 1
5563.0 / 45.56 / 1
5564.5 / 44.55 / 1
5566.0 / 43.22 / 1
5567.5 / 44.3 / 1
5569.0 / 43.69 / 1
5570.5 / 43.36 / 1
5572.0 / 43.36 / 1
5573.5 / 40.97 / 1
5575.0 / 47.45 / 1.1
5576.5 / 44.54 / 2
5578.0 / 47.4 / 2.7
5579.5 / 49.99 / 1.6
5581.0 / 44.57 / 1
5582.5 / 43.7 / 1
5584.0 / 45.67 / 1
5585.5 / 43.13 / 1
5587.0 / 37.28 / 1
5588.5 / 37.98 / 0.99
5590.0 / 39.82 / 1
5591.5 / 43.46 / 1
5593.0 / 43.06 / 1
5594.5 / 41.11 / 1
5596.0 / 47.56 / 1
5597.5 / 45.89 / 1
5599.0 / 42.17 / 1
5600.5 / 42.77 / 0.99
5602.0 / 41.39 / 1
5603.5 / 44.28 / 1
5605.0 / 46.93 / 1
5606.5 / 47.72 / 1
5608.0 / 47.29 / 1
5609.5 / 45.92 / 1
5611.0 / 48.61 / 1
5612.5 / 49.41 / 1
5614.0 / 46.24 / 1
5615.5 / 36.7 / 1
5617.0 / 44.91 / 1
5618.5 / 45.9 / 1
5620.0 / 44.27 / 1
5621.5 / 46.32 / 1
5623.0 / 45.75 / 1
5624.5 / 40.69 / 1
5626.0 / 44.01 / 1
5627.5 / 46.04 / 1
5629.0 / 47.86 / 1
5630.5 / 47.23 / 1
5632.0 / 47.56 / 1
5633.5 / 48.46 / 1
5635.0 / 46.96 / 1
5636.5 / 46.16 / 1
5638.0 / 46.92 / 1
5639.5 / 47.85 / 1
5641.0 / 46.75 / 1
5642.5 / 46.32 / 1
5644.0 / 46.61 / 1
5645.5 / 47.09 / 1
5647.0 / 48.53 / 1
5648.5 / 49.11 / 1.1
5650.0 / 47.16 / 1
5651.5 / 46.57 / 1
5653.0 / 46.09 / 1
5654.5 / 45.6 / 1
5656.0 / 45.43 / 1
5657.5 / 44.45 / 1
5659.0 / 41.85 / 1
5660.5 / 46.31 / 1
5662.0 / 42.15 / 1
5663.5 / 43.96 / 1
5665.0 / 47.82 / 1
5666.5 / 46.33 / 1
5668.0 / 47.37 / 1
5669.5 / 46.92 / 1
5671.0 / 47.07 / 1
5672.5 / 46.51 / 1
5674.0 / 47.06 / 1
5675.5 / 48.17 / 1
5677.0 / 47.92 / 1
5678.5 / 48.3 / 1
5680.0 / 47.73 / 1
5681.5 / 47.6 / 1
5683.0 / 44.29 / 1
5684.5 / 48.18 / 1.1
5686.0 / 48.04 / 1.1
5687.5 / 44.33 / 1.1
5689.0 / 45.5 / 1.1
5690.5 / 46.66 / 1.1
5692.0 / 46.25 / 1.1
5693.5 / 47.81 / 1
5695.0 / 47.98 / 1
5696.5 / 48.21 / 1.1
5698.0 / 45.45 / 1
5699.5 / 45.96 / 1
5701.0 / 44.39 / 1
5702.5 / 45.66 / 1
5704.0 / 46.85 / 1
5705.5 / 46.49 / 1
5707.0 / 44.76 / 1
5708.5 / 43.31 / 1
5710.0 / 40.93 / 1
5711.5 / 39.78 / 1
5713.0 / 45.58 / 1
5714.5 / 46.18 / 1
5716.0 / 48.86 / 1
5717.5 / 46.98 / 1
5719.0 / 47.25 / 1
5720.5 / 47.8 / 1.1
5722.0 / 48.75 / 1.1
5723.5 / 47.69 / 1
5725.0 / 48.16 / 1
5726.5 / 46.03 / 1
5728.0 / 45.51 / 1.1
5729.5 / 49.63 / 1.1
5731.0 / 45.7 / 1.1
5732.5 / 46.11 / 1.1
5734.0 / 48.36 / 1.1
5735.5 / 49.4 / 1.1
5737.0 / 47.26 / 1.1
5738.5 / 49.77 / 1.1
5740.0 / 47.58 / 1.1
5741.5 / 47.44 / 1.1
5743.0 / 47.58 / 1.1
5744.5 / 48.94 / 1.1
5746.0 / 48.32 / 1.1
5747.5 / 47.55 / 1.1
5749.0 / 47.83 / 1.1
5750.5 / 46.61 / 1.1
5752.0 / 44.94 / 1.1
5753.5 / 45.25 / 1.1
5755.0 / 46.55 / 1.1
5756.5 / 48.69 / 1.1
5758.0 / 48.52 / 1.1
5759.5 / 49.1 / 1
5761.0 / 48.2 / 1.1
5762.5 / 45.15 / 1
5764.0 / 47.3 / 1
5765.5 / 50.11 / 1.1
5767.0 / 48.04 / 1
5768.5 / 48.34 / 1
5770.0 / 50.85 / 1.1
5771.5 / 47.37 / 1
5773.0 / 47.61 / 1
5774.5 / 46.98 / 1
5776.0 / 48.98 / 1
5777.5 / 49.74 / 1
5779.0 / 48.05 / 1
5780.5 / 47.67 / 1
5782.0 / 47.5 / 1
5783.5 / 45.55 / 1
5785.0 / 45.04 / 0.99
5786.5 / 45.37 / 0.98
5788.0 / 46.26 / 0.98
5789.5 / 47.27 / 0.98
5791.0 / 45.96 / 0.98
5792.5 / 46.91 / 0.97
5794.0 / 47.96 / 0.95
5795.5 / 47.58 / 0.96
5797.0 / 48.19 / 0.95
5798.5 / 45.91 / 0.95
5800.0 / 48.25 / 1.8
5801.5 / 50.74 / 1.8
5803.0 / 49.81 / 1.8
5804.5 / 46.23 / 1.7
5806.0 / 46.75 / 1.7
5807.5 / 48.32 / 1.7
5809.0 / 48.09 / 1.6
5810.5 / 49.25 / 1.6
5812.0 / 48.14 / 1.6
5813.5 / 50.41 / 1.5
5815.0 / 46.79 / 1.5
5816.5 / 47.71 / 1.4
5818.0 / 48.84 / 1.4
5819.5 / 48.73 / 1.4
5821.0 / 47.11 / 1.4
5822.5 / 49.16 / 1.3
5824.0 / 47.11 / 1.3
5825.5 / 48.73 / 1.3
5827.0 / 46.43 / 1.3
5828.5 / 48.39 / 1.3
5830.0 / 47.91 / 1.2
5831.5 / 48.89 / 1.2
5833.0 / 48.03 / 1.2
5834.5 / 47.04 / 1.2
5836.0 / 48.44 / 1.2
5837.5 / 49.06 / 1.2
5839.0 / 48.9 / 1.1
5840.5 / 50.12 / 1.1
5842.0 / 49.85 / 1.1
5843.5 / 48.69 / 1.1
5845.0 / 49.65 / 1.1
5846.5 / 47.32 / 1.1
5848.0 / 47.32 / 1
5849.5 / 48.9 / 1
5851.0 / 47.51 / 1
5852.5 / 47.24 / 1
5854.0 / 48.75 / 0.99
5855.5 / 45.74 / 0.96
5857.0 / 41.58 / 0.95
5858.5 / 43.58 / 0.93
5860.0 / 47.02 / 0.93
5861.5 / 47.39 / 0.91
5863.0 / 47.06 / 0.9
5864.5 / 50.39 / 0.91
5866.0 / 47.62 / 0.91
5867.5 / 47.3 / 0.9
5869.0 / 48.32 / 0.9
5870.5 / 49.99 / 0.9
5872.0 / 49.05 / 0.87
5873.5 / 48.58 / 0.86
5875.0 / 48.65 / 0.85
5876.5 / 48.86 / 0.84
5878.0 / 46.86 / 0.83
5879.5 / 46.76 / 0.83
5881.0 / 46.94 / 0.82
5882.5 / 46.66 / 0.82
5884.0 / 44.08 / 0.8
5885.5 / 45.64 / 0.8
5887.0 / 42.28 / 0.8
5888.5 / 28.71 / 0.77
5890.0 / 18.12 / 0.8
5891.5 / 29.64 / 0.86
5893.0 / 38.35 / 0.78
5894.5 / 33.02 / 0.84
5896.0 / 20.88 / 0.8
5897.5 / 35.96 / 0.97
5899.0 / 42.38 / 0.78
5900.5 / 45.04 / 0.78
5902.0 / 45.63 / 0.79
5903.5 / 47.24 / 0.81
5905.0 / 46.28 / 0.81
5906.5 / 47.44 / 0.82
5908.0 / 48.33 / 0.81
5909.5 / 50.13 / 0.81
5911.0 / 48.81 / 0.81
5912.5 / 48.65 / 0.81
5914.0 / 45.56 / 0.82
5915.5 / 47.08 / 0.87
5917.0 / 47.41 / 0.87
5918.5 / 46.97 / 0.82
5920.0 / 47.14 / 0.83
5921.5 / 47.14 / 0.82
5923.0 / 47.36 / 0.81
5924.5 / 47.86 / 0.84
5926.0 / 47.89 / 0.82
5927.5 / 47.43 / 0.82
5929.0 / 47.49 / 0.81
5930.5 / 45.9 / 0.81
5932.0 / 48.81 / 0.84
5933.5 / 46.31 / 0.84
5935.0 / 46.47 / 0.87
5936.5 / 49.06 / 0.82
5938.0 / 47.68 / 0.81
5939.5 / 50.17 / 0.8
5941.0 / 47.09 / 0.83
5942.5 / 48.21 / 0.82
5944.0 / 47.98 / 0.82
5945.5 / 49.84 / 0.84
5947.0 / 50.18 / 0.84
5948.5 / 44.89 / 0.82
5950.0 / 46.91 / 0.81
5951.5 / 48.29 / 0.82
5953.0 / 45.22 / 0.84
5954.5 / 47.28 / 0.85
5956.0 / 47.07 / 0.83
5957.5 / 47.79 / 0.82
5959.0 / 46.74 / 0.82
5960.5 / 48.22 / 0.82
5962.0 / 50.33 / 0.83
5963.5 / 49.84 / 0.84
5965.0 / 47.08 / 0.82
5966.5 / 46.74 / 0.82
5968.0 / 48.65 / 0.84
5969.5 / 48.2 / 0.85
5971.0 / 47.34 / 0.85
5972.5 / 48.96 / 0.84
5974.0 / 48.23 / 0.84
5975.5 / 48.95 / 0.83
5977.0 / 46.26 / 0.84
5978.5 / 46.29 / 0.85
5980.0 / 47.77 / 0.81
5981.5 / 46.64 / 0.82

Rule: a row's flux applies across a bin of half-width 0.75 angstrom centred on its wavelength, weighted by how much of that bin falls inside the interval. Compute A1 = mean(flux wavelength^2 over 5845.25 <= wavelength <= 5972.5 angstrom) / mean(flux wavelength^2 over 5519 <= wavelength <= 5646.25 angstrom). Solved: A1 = 1.13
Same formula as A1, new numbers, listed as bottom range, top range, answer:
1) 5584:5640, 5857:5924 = 1.09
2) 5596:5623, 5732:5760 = 1.11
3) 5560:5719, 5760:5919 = 1.09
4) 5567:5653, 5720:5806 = 1.11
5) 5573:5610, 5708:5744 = 1.11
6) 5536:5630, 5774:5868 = 1.15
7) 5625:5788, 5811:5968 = 1.05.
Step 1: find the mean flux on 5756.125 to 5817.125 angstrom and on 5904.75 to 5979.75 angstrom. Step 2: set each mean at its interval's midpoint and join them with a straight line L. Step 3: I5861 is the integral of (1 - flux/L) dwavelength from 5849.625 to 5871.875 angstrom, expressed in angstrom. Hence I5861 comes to 0.3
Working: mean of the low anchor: 47.8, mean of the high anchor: 47.7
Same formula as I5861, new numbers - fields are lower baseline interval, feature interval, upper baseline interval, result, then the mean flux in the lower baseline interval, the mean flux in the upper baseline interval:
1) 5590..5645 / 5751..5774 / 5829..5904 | -1.4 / 45.4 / 44.8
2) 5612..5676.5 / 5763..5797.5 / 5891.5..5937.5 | -1.6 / 46.1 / 44.9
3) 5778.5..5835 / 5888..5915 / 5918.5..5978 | 4.3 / 47.7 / 47.8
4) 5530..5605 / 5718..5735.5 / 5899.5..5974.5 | -0.5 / 45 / 47.6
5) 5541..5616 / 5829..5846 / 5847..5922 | -1.6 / 44.9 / 44.5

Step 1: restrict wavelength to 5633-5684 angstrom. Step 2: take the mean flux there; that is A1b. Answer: 46.6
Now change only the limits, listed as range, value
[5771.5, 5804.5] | 47.5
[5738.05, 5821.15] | 47.7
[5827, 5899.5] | 44.8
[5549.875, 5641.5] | 45.1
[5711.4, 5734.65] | 47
